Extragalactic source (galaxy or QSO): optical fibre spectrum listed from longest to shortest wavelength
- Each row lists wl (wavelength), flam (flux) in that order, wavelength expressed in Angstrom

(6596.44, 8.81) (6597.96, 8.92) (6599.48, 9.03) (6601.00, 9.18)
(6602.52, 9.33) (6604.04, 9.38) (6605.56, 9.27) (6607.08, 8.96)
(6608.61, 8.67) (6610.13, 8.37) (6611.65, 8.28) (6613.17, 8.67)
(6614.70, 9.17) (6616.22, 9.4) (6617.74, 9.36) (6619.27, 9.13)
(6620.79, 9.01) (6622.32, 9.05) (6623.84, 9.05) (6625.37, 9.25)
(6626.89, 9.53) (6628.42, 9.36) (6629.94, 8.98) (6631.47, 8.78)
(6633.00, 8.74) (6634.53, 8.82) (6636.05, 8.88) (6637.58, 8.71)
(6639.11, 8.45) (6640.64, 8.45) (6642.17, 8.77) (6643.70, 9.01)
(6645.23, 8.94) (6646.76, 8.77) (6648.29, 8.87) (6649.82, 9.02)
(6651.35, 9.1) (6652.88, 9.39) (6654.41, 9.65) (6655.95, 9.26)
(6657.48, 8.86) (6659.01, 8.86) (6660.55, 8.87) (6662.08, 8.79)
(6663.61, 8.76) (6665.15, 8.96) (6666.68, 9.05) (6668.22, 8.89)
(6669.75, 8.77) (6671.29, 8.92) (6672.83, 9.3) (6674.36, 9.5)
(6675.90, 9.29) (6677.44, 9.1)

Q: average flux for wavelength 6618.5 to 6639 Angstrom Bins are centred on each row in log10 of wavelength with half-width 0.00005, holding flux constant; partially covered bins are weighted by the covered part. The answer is 9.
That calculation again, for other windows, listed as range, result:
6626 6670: 8.95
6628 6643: 8.78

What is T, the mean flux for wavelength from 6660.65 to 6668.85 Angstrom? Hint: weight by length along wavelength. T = 8.89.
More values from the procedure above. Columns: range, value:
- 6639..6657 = 8.99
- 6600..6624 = 9.02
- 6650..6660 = 9.17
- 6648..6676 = 9.06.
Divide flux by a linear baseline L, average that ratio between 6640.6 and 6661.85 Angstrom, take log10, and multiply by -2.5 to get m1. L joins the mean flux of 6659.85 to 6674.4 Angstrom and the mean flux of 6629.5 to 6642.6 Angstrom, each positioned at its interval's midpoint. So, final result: -0.02 mag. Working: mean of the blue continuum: 8.72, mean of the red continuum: 8.96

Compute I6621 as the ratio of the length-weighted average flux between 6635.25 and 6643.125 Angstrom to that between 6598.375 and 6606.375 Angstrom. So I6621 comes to 0.94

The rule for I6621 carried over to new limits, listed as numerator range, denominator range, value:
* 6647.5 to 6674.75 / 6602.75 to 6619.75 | 1.01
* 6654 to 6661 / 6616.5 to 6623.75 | 0.99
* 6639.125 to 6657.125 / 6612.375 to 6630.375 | 0.98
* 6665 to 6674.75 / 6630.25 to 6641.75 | 1.04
